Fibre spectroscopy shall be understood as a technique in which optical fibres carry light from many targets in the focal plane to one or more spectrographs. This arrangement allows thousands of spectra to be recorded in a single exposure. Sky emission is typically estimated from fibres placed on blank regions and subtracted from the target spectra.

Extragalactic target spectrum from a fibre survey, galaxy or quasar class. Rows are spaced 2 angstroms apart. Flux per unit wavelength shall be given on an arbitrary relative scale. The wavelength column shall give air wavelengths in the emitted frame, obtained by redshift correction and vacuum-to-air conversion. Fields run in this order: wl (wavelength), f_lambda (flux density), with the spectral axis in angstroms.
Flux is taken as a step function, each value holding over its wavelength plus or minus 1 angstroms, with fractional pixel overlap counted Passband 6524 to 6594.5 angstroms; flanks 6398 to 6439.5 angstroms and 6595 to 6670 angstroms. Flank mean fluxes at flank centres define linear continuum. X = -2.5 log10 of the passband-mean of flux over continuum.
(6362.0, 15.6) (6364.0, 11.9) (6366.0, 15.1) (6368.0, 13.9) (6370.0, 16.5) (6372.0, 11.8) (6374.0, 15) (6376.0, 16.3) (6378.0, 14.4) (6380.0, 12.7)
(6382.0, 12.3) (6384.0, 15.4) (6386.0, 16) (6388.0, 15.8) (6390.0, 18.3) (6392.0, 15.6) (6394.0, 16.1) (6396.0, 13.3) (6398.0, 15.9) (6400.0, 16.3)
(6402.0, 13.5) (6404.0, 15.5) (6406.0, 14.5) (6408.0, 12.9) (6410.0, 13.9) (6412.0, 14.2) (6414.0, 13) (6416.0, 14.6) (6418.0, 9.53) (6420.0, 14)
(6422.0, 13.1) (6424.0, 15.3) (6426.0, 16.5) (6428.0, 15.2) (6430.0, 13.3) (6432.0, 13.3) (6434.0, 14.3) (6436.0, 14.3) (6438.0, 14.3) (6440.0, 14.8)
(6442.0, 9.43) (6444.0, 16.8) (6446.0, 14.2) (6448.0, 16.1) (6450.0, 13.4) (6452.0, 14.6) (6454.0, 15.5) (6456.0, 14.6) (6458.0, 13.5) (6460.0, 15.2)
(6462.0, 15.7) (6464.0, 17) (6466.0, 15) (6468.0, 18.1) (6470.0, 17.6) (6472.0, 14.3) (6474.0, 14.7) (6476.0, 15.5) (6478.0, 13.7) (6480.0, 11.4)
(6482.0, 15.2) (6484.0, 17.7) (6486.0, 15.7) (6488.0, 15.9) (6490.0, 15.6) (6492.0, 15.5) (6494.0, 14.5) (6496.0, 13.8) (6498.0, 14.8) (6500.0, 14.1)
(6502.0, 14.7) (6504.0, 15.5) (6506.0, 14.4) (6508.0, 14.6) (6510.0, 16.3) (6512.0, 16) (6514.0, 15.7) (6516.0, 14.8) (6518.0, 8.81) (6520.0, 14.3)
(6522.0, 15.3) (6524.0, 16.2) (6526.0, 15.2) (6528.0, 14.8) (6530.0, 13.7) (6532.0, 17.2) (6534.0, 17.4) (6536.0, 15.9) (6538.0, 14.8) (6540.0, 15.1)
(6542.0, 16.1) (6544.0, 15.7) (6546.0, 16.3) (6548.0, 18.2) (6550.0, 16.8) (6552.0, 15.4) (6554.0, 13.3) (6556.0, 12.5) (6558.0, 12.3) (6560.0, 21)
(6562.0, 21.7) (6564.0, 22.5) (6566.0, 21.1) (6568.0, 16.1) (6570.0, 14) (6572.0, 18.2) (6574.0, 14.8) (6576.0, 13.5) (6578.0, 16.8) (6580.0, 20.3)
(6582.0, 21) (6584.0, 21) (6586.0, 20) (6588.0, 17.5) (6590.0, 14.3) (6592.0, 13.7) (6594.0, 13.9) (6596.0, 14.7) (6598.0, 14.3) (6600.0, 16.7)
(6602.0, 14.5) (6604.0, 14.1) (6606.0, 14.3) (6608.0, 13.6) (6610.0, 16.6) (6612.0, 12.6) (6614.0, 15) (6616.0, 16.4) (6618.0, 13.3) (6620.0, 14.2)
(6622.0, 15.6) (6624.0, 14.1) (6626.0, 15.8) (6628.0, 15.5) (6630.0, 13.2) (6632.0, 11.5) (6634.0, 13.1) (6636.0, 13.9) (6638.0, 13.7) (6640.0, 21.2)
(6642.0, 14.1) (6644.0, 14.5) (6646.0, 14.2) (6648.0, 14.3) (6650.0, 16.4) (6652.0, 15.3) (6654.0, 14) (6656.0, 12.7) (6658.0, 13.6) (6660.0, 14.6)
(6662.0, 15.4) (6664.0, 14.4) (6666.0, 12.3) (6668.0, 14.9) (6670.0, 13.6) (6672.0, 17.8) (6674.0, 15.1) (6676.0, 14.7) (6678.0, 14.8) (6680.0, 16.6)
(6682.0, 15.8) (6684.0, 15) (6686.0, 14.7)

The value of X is -0.16 mag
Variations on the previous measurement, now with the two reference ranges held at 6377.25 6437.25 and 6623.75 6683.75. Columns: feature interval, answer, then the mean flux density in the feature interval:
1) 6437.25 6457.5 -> 0.01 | 14.4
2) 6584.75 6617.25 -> -0.04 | 15.2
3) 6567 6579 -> -0.07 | 15.6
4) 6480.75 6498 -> -0.06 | 15.4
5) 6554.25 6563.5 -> -0.16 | 16.9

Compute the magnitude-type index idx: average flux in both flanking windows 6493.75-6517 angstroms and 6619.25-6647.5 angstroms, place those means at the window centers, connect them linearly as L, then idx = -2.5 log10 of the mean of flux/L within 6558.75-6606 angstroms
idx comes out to -0.16 mag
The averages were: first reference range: 14.9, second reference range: 14.6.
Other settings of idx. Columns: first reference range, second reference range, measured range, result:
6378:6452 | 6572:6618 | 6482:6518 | 0.000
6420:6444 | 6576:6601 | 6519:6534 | 0.027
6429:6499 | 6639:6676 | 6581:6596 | -0.155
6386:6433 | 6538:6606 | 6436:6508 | 0.027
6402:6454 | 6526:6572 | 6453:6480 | -0.032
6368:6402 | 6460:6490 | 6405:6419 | 0.149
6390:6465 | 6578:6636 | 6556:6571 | -0.186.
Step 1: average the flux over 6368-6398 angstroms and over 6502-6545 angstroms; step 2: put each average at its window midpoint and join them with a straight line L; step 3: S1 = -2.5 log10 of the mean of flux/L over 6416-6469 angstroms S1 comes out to 0.04 mag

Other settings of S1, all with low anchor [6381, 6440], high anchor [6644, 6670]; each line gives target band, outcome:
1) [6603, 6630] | -0.022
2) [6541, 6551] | -0.156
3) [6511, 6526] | -0.006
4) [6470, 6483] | 0.004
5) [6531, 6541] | -0.119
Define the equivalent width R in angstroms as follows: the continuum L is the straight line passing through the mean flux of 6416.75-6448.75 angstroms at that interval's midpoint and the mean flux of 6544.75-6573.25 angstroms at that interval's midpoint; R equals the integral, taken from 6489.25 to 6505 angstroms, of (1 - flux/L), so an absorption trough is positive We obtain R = 0.78 angstroms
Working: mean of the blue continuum 14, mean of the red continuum 17.1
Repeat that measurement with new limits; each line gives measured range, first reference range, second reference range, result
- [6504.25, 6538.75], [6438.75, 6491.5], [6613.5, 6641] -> -0.2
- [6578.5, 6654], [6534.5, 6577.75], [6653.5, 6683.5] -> 0.9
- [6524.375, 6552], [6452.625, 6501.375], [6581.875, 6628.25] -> -1.1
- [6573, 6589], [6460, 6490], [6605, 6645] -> -3.5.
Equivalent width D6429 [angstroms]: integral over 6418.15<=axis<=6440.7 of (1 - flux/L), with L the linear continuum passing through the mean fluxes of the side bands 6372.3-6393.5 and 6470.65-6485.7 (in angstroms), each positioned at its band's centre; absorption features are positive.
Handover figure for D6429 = 1.08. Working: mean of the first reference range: 15.1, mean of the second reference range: 14.8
